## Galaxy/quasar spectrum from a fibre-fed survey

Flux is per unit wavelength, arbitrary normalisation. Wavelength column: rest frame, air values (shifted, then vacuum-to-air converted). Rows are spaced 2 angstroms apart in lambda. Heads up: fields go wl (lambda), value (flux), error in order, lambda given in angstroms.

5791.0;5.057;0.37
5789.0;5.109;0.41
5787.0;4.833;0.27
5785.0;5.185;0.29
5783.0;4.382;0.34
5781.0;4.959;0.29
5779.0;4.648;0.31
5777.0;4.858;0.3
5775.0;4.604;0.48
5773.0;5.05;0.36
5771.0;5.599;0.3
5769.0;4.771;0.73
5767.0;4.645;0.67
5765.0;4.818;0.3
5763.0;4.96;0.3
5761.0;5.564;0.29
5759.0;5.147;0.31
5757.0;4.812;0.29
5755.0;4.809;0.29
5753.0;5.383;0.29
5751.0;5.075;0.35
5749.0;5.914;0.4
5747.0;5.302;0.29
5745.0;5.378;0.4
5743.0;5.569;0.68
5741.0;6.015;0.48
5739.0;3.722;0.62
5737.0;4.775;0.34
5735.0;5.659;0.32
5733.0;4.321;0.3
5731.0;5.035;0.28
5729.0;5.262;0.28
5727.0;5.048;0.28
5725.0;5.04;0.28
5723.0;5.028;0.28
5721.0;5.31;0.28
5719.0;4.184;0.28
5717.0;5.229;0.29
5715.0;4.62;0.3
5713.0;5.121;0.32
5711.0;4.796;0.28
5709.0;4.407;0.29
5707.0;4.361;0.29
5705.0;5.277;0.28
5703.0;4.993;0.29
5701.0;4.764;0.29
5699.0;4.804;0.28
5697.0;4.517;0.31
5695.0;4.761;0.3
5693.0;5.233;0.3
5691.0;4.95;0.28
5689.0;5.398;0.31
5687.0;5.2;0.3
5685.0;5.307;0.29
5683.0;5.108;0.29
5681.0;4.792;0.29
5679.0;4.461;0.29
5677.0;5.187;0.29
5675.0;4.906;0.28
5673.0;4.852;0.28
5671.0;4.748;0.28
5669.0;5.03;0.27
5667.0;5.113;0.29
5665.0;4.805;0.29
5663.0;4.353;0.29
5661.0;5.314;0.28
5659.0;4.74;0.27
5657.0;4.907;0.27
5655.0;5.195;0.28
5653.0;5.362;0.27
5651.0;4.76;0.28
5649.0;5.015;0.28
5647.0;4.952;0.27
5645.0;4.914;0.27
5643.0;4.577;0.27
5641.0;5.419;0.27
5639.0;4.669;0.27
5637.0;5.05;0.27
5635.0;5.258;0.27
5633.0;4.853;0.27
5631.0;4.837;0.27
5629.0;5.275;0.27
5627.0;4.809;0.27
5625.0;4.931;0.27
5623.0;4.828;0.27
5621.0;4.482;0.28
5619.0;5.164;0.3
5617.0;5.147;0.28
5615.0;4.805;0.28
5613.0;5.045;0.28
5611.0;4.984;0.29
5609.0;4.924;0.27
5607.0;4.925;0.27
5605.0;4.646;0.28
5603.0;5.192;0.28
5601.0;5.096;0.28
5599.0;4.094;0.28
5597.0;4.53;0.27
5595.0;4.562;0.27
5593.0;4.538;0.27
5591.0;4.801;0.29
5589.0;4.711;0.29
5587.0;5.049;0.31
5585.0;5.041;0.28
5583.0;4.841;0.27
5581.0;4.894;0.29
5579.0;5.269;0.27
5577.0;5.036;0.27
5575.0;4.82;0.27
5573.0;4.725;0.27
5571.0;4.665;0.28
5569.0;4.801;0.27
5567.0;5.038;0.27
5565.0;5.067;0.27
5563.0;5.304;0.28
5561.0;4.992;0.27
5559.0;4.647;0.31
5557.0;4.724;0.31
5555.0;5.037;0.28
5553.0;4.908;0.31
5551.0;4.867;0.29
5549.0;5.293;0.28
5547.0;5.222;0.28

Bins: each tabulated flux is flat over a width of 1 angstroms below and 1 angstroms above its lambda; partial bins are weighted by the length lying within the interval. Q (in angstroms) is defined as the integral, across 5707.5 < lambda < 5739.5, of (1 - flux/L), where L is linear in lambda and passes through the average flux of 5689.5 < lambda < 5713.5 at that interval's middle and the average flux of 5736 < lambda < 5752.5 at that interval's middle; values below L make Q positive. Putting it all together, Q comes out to 1.1 angstroms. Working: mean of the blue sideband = 4.84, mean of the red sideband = 5.22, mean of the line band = 4.86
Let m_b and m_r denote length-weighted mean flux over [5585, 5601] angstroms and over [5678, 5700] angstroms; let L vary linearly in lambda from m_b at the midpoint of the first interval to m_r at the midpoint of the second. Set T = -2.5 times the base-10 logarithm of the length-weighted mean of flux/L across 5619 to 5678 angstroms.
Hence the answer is -0.02 mag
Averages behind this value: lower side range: 4.67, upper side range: 4.96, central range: 4.94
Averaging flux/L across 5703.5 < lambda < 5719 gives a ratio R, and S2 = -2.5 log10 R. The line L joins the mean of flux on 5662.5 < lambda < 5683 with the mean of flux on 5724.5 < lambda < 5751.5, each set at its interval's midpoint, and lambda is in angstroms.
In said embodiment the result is 0.05 mag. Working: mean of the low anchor 4.85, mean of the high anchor 5.15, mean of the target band 4.79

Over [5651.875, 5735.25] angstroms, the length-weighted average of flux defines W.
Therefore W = 4.93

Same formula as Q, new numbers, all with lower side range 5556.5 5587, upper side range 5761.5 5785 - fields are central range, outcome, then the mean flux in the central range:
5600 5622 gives -0.12 angstroms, 4.95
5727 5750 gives -1.35 angstroms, 5.17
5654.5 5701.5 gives -0.31 angstroms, 4.93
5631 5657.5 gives -0.43 angstroms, 4.99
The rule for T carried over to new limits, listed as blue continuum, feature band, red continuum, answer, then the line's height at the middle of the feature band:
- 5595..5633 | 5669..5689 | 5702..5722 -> -0.03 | 4.84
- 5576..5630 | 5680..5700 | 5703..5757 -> -0.01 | 4.97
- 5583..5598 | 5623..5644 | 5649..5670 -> -0.02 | 4.88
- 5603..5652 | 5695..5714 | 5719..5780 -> 0.05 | 5.01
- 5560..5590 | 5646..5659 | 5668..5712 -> -0.02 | 4.92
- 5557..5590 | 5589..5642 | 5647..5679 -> 0.01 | 4.93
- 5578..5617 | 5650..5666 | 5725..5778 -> 0.00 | 4.94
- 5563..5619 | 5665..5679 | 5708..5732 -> 0.00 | 4.91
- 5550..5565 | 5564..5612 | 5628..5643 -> 0.03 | 4.97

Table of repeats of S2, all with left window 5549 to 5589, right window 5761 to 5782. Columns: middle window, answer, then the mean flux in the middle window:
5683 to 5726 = 0.00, 4.92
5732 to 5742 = 0.01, 4.9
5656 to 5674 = 0.01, 4.87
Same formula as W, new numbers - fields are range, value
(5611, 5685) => 4.94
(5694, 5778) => 4.98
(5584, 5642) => 4.88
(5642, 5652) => 4.84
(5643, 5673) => 4.93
